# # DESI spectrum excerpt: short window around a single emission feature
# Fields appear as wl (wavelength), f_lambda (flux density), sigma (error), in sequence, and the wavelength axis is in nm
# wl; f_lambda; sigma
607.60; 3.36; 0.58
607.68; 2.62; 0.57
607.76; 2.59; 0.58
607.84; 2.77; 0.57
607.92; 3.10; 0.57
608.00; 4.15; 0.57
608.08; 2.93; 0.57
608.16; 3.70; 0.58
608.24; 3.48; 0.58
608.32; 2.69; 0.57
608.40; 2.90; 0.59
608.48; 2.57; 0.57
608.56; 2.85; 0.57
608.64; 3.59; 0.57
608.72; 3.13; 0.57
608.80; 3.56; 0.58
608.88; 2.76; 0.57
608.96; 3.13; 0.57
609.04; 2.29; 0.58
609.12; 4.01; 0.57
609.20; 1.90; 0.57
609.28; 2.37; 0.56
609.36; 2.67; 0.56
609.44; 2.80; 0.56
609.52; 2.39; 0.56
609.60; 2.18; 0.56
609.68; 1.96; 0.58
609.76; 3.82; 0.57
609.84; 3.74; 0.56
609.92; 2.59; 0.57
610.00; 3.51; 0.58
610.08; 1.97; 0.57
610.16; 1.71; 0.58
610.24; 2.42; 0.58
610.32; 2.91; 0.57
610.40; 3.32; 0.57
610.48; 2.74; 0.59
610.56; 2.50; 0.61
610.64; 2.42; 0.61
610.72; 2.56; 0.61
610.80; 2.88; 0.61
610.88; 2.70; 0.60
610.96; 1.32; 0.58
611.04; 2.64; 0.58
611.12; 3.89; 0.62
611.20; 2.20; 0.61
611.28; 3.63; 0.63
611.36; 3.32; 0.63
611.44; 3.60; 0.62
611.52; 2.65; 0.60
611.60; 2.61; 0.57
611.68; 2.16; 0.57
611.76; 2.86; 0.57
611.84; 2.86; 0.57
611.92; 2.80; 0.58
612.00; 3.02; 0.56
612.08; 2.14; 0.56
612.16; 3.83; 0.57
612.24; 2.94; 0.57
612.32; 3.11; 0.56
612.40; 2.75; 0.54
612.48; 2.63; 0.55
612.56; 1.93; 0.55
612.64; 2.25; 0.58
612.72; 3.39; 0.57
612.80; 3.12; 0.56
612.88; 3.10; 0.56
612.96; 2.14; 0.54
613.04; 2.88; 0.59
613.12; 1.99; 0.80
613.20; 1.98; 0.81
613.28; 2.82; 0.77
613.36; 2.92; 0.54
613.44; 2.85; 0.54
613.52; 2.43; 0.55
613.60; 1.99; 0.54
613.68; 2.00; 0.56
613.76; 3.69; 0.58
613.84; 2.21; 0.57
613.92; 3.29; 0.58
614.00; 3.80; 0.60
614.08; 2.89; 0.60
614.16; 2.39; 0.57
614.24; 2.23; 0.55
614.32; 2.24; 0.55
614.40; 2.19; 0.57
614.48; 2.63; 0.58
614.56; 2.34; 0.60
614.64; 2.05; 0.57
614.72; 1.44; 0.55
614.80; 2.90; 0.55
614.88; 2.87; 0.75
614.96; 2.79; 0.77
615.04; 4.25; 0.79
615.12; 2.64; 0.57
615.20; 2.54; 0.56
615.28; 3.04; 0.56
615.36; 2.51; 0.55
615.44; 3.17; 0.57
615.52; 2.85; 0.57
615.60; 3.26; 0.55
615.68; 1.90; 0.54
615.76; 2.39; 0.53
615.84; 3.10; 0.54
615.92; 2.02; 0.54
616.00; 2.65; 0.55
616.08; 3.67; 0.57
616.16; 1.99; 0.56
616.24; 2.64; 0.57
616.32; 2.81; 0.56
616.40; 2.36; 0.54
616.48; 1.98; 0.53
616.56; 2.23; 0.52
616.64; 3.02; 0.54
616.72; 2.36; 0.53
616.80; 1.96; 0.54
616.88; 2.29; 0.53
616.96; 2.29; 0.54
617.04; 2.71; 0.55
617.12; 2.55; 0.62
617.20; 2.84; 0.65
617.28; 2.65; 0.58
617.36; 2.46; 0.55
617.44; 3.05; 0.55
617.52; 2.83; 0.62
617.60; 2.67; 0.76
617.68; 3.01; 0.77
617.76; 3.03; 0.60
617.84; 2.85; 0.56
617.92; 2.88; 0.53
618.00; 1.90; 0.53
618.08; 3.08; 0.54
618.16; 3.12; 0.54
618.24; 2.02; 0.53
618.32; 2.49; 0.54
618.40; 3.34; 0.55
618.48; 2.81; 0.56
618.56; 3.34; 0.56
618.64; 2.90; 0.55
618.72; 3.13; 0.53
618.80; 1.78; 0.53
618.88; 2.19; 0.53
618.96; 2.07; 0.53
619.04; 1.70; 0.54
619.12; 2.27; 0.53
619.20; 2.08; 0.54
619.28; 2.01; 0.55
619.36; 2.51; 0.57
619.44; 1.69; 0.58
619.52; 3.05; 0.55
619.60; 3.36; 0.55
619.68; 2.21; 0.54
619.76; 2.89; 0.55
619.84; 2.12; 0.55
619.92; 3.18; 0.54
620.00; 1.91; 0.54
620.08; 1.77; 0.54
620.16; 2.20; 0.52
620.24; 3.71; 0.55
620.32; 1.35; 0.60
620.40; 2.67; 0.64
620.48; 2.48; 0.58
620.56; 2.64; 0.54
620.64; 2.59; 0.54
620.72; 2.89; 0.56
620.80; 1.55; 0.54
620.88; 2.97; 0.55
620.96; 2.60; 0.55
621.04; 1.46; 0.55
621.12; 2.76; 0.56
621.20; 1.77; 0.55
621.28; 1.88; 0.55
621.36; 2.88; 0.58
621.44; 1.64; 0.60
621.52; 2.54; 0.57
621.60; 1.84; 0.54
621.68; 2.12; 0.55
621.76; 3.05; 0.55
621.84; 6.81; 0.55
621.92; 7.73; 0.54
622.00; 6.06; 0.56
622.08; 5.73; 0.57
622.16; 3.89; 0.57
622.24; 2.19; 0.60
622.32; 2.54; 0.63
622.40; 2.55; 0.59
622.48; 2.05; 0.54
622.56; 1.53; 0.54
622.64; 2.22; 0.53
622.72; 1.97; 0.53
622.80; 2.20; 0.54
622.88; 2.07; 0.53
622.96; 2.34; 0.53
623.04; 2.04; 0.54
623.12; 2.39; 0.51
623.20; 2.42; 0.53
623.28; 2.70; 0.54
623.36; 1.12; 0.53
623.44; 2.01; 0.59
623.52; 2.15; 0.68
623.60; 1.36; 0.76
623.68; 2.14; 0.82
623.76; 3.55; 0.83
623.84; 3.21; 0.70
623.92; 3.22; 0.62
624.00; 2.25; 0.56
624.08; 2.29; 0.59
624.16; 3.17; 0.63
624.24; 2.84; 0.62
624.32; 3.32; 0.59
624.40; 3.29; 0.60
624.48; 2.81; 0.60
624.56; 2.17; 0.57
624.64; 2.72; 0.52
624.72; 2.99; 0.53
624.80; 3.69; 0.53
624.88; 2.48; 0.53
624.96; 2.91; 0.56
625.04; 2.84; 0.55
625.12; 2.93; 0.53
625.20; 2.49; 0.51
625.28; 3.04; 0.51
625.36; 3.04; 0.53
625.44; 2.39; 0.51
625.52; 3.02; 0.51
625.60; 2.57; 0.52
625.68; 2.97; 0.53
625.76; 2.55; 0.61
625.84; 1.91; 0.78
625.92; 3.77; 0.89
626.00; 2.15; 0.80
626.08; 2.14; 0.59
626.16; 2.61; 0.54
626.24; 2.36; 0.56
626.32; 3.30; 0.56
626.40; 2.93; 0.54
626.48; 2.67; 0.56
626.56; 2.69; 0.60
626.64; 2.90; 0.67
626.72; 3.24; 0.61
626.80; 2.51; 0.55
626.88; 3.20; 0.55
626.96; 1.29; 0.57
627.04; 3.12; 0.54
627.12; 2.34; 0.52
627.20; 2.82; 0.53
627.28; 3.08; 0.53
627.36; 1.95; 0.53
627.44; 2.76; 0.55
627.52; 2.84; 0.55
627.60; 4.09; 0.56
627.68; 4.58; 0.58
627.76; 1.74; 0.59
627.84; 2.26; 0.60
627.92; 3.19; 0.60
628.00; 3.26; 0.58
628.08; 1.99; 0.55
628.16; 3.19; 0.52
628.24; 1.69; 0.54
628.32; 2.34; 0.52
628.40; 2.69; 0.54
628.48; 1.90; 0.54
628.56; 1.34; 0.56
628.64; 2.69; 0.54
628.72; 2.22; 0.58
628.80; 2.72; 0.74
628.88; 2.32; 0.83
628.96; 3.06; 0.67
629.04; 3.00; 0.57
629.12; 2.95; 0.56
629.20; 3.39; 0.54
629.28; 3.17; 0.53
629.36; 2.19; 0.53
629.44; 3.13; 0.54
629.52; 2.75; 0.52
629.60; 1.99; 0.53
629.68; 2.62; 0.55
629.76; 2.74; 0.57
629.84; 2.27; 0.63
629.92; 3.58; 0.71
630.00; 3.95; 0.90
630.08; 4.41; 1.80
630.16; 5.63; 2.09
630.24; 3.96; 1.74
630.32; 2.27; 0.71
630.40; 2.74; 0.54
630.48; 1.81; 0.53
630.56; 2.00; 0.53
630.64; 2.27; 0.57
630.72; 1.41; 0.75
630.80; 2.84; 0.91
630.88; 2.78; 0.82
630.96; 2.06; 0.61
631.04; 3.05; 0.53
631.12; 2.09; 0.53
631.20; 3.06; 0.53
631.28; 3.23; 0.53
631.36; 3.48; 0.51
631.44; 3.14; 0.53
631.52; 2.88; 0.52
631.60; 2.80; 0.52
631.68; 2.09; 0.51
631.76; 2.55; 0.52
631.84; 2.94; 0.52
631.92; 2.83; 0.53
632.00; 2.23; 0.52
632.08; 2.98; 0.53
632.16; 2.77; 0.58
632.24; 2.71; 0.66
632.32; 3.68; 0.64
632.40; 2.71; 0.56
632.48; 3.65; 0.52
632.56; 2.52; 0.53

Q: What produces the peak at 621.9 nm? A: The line H-gamma 4340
